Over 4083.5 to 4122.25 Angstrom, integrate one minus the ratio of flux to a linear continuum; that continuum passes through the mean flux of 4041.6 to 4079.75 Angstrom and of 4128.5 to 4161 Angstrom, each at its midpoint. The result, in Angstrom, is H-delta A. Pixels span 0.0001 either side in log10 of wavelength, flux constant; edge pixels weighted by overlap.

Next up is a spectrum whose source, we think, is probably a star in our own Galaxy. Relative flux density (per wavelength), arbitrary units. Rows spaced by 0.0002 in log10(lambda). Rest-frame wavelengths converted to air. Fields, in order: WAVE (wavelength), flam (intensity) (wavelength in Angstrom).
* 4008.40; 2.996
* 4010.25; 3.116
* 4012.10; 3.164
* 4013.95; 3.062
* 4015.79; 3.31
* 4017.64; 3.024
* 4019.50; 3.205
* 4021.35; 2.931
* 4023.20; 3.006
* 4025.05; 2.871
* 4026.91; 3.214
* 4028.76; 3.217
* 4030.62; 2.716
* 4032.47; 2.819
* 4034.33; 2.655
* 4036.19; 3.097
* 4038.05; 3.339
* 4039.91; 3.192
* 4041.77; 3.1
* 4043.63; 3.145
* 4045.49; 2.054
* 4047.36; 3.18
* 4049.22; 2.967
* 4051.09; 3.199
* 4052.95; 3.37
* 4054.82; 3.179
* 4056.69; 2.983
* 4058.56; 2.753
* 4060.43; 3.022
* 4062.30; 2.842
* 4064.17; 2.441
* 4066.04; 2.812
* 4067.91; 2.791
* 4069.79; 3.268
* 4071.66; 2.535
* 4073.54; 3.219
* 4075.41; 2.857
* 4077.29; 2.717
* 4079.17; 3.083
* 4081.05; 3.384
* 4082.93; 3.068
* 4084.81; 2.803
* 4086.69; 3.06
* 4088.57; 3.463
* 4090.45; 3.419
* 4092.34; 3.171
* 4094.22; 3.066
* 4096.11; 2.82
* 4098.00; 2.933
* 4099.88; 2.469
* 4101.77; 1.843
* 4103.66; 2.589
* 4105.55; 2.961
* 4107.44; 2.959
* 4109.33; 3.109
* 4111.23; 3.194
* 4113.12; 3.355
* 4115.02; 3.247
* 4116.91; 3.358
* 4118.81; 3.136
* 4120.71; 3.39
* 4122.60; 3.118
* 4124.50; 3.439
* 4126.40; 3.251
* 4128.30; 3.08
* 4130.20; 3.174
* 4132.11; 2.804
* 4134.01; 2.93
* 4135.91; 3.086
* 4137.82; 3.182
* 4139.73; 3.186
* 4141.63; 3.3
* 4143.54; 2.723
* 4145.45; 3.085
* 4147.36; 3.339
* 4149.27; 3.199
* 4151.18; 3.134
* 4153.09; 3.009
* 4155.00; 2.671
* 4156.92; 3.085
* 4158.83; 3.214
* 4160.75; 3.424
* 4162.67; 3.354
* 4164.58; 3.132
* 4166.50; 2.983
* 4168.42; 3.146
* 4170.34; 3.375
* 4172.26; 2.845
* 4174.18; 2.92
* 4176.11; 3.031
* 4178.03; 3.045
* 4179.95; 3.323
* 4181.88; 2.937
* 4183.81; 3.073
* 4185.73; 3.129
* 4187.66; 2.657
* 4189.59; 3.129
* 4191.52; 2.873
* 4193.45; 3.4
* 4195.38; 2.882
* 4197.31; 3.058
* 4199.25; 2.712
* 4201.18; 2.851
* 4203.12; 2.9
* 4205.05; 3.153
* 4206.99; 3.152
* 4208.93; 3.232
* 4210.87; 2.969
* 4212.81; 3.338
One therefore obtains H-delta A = -0.2 Angstrom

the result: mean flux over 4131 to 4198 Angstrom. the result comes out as 3.08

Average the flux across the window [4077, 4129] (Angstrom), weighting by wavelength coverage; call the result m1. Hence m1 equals 3.06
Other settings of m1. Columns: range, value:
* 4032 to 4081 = 2.96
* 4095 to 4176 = 3.06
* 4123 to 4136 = 3.11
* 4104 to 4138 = 3.14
